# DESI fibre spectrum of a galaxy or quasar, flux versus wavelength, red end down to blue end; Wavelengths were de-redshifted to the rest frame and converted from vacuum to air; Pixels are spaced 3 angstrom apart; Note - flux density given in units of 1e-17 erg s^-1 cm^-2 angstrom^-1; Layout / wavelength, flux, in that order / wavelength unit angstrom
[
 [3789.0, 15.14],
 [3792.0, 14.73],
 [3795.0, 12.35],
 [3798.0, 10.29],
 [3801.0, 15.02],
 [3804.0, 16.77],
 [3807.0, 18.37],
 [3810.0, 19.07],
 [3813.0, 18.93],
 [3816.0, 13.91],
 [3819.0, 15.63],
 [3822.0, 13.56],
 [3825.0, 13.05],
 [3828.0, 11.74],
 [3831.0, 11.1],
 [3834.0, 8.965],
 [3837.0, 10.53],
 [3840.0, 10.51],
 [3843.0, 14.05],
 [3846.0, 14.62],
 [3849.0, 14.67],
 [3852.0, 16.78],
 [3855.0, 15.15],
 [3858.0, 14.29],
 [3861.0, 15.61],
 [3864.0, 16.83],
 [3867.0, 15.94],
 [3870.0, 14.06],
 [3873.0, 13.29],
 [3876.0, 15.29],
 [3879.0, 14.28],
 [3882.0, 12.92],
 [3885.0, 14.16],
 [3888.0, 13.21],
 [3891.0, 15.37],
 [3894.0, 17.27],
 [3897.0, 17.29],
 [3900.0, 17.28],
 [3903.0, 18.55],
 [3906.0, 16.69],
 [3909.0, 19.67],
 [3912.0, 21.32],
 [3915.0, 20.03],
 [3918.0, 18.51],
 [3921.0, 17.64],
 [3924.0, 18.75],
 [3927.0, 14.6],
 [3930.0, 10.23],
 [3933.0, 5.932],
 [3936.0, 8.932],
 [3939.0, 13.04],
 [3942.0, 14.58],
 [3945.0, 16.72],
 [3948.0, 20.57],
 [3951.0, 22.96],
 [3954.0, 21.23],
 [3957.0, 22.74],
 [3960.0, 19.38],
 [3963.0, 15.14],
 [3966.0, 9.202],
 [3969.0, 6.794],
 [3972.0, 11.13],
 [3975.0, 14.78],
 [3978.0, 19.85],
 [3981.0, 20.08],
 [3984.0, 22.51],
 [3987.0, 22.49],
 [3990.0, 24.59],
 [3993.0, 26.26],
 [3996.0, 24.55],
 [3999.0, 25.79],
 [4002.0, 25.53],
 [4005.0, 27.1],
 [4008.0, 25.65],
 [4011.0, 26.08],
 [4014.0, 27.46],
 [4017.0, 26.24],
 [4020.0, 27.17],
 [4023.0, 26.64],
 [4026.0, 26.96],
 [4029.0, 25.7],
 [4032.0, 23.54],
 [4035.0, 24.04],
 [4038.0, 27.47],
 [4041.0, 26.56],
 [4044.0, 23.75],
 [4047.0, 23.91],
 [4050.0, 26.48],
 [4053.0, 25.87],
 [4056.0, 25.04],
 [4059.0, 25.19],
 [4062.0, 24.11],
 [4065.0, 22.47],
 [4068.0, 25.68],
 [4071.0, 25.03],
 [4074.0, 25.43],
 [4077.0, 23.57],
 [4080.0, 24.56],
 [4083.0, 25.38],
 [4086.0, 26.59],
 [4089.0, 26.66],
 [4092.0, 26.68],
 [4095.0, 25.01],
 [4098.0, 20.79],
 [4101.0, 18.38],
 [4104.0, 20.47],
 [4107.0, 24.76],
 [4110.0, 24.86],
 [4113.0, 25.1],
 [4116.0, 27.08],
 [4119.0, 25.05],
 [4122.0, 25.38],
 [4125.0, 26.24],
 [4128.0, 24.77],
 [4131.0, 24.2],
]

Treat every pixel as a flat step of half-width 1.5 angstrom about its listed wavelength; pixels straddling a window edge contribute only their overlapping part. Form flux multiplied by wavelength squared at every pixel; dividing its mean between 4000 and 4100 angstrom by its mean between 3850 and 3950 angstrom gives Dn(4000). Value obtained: 1.7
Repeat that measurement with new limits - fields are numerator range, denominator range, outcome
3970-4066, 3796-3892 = 1.85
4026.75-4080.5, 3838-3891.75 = 1.90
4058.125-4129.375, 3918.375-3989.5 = 1.62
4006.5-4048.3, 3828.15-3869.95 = 2.06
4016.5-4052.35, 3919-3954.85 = 1.75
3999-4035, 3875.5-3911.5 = 1.72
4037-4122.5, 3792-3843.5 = 2.05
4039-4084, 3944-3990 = 1.45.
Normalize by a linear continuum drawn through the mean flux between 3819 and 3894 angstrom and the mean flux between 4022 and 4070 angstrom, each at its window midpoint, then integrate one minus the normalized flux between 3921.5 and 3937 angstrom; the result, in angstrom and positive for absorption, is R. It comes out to 5.1 angstrom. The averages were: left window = 13.9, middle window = 12.2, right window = 25.2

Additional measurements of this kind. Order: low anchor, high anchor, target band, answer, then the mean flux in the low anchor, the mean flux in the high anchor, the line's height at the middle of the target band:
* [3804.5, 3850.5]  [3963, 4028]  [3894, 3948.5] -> 6.8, 14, 22.1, 18.5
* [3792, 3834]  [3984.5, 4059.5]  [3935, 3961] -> 4.5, 14.4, 25.6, 21.6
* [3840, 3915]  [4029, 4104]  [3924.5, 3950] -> 7.0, 15.8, 24.6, 18.6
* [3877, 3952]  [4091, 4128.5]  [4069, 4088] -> -1.9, 16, 24.1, 22.8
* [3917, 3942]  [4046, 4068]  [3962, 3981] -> 4.3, 13.4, 24.8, 17.2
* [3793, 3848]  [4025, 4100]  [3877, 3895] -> 2.5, 13.8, 25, 16.8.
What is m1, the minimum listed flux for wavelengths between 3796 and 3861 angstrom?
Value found 8.965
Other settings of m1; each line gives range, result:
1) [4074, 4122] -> 18.38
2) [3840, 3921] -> 10.51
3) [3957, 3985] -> 6.794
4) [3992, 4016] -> 24.55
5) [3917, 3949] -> 5.932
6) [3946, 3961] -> 19.38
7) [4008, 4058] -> 23.54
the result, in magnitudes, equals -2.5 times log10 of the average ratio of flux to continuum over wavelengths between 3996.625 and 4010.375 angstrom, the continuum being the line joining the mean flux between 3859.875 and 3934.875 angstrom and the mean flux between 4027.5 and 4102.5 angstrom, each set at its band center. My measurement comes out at -0.21 mag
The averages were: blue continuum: 15.8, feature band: 25.9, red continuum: 24.7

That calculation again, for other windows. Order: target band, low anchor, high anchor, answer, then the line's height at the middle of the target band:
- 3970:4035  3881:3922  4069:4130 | -0.129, 21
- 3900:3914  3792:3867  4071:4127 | -0.099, 17.2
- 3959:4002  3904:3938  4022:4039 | 0.127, 21.1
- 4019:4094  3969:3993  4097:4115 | -0.198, 21.2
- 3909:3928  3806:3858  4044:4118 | -0.057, 17.7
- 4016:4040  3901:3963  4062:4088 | -0.167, 22.3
